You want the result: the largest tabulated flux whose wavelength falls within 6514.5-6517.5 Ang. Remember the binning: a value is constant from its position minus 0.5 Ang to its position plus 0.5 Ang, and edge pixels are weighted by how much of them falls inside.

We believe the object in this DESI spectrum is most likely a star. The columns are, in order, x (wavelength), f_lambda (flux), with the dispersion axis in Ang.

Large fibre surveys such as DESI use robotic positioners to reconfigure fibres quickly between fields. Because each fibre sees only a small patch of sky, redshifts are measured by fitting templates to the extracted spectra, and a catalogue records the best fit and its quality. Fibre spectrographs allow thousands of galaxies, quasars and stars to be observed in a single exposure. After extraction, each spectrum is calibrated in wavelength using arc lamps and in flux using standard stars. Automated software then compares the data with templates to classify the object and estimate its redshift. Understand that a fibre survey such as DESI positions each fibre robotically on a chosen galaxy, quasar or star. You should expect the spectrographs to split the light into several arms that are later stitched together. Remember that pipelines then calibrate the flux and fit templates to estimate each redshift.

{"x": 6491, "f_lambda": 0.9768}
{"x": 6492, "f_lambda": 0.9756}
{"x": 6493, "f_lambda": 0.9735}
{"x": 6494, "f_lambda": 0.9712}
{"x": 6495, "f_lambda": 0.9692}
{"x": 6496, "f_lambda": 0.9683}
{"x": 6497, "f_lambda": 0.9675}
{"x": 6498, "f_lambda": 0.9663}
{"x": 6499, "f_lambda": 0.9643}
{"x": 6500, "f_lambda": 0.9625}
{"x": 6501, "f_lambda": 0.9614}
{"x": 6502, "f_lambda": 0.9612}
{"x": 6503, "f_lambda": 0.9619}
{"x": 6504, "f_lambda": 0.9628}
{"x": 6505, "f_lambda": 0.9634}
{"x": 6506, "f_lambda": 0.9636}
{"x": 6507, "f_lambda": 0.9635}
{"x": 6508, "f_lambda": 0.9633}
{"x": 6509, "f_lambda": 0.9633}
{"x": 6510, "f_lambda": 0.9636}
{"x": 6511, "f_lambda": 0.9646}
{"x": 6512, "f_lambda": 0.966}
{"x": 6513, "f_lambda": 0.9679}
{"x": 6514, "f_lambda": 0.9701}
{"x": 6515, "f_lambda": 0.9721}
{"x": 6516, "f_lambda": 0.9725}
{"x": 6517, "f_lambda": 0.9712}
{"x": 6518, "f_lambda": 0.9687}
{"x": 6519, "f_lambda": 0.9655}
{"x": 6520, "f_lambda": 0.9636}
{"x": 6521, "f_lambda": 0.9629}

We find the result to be 0.9725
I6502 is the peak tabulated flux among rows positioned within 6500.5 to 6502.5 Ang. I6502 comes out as 0.9614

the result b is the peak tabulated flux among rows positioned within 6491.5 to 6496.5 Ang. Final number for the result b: 0.9756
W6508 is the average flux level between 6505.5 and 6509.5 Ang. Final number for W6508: 0.963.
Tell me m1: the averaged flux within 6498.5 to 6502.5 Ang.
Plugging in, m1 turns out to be 0.962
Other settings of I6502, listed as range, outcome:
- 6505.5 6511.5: 0.9646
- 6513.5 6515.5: 0.9721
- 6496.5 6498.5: 0.9675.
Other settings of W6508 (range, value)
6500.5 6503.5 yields 0.962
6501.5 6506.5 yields 0.963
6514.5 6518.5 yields 0.971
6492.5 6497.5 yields 0.97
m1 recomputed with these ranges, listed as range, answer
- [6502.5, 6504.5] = 0.962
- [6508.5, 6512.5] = 0.964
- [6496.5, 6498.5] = 0.967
